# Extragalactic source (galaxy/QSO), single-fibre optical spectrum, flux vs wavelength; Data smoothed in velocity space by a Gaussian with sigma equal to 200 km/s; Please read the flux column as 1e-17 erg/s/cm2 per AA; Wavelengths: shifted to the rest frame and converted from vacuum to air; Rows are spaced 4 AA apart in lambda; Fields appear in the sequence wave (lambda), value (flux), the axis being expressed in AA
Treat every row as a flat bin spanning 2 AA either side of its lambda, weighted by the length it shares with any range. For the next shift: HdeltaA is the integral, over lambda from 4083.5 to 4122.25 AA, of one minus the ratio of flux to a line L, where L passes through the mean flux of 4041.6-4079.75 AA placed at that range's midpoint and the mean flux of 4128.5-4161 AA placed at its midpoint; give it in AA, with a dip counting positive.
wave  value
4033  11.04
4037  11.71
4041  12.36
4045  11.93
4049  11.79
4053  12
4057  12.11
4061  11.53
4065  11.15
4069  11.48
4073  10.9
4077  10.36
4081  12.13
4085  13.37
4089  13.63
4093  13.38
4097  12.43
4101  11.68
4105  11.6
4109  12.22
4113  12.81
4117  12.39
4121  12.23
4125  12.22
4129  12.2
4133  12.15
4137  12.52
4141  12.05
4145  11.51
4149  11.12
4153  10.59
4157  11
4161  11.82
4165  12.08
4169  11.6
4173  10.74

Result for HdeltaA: -3.3 AA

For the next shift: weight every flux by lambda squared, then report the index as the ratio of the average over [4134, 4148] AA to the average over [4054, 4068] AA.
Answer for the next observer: 1.1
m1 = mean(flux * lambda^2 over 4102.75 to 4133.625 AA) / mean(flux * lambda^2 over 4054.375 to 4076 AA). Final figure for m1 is 1.1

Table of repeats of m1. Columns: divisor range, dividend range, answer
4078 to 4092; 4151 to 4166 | 0.91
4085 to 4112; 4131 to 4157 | 0.94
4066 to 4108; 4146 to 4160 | 0.94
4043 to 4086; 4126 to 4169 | 1.05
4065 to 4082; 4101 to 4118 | 1.11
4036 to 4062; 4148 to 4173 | 1.00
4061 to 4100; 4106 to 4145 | 1.04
